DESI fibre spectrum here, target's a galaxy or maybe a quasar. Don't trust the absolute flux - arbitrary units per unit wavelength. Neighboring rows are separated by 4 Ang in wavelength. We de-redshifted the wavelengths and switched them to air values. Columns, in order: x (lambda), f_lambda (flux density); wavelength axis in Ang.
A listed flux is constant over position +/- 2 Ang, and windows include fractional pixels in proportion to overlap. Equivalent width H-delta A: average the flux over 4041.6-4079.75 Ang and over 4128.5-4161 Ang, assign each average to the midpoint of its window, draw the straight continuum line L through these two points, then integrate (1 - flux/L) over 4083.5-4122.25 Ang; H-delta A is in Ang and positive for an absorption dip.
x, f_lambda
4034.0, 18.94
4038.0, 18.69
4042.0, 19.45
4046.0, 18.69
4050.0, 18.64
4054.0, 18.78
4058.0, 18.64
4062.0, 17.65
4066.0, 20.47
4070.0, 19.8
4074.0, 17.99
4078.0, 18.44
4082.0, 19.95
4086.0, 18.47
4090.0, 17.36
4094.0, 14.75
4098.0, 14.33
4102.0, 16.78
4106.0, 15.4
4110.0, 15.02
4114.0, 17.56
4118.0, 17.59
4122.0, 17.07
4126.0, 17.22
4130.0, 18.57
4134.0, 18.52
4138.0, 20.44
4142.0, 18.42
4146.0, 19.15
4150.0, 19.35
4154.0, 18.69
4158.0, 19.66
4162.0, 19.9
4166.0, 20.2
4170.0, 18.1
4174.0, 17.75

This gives 5.2 Ang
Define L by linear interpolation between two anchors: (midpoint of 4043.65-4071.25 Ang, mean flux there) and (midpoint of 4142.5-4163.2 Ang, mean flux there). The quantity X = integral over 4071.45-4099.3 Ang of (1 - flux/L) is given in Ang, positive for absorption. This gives 2.3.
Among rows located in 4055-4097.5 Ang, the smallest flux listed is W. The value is 14.75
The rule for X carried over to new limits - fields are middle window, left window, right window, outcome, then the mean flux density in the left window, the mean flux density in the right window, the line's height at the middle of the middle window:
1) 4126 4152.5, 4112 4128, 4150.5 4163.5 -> -0.74 Ang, 17.4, 19.4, 18.4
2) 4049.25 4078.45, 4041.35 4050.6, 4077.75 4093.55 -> -0.39 Ang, 18.9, 18.2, 18.6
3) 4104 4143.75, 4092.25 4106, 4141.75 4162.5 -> -0.98 Ang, 15.3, 19.2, 17.1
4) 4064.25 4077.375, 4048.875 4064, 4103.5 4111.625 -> -1.31 Ang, 18.4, 15.3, 17.5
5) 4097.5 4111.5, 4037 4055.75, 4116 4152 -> 2.33 Ang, 18.9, 18.5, 18.6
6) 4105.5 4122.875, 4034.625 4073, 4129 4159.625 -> 2.25 Ang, 19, 19.1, 19.1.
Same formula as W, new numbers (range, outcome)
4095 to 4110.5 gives 14.33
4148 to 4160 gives 18.69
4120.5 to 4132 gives 17.07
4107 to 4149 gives 15.02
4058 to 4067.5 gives 17.65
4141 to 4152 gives 18.42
